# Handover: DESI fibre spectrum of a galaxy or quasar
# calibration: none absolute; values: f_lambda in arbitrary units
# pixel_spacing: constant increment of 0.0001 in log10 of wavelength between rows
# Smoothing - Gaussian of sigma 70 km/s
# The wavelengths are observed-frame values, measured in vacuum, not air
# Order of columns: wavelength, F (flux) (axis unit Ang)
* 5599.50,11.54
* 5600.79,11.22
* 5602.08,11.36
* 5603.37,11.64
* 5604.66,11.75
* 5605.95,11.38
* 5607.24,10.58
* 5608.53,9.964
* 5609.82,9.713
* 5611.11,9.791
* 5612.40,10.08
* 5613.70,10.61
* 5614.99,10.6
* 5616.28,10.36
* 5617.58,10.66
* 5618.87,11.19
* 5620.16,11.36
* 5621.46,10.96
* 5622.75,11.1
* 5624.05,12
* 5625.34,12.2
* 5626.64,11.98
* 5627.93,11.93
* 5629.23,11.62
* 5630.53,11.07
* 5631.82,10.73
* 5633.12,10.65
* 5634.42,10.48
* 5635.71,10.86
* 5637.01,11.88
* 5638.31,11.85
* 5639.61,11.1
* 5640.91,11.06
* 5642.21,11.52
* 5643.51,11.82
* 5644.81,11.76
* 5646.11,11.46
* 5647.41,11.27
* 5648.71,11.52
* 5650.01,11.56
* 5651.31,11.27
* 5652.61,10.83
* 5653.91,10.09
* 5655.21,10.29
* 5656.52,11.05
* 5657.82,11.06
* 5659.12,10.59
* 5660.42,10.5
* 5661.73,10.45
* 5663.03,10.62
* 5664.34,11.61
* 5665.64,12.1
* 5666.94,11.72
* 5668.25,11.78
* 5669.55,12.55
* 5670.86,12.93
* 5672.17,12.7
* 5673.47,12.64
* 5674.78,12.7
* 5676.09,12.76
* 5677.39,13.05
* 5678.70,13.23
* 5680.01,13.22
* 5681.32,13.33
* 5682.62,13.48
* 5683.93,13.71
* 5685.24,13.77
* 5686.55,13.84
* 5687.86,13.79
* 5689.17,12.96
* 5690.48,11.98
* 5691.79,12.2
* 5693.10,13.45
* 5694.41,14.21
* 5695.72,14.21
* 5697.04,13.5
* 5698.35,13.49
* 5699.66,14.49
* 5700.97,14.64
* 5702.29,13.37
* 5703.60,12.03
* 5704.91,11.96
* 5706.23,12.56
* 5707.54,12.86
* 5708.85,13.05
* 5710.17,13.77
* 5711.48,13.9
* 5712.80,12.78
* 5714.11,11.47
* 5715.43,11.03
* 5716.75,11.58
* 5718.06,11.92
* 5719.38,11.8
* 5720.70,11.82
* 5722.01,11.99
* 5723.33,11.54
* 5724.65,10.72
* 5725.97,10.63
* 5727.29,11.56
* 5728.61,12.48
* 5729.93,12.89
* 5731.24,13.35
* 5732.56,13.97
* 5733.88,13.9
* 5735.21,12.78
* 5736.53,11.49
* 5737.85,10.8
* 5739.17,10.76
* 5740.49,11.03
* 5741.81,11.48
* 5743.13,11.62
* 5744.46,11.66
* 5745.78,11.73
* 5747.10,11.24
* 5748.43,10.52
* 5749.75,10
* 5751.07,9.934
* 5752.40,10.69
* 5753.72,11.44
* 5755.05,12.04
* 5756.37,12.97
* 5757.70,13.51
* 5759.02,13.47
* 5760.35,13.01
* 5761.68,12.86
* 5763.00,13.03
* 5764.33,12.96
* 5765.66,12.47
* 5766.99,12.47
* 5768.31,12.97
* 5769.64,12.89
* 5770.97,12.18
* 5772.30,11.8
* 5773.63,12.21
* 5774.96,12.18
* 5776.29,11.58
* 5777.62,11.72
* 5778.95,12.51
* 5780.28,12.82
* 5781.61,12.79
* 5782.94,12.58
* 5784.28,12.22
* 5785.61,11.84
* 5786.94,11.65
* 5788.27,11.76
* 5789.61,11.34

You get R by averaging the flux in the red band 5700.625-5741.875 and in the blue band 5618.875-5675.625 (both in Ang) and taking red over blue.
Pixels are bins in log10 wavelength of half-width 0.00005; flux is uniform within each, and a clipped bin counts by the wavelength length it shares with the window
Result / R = 1.1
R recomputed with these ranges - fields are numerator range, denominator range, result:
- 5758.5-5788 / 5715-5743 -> 1.05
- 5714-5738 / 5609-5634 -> 1.10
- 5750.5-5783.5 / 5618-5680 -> 1.07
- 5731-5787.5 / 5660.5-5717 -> 0.95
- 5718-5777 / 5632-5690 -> 1.01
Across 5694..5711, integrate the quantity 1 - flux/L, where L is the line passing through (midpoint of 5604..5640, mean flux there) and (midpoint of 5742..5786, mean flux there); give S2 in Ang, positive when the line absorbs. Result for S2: -2.6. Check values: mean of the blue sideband 11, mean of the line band 13.4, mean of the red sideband 12.1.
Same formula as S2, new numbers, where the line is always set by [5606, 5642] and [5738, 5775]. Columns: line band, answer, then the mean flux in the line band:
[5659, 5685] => -2.29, 12.3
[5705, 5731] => -1.05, 12.1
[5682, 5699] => -2.90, 13.4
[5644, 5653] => -0.19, 11.4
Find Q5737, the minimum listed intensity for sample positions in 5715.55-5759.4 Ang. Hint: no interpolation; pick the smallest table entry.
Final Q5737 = 9.934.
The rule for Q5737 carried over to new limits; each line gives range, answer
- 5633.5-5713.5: 10.09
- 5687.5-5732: 10.63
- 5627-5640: 10.48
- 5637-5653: 10.83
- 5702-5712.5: 11.96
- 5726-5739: 10.8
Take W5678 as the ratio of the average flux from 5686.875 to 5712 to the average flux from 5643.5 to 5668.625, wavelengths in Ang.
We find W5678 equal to 1.19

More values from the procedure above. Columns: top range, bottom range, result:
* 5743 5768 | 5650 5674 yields 1.05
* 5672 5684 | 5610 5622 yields 1.24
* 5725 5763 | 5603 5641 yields 1.08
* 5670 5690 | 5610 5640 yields 1.19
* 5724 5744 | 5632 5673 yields 1.06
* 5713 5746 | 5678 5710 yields 0.89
